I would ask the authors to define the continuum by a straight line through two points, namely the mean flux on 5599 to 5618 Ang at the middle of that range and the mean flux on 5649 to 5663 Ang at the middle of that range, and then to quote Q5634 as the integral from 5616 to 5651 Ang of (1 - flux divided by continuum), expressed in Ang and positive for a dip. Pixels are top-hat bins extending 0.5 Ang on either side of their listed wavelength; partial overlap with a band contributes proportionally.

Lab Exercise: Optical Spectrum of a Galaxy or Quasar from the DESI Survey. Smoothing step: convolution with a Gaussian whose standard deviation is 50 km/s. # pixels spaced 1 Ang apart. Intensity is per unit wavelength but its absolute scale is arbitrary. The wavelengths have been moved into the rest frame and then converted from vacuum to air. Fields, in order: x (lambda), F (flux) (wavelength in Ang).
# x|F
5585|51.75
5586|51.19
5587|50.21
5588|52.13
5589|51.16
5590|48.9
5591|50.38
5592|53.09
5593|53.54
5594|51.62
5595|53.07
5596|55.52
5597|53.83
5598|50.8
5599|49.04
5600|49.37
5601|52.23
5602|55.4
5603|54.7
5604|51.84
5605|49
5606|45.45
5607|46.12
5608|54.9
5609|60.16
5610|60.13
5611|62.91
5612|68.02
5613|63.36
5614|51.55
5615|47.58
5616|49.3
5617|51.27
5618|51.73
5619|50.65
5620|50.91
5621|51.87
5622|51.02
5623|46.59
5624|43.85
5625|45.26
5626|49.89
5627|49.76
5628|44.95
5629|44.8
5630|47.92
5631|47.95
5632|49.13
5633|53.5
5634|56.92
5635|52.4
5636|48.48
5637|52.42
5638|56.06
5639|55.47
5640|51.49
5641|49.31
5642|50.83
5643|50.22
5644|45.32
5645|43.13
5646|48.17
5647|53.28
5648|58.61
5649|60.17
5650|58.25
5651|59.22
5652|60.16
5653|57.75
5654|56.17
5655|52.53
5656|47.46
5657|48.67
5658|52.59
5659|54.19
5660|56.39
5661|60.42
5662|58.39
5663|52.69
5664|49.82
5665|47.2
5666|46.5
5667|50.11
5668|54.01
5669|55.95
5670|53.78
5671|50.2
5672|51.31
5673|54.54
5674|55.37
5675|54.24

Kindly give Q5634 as 2.6 Ang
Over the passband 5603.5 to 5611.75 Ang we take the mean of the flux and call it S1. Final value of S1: 54.2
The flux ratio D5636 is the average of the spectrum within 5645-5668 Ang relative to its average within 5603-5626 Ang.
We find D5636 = 1.03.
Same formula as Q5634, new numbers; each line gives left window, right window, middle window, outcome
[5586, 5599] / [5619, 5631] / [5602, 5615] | -1.4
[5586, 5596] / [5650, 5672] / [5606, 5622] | -0.6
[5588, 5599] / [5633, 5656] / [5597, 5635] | 0.7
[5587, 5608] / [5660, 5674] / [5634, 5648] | 0.4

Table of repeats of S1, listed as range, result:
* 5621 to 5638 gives 49.3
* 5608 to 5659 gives 52.4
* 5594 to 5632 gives 51.7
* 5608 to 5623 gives 54.7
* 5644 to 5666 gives 53.7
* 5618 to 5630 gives 48.3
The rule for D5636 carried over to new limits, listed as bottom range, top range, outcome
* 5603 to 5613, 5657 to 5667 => 0.95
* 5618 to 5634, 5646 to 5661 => 1.13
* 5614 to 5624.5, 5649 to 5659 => 1.11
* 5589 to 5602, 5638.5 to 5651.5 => 1.01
